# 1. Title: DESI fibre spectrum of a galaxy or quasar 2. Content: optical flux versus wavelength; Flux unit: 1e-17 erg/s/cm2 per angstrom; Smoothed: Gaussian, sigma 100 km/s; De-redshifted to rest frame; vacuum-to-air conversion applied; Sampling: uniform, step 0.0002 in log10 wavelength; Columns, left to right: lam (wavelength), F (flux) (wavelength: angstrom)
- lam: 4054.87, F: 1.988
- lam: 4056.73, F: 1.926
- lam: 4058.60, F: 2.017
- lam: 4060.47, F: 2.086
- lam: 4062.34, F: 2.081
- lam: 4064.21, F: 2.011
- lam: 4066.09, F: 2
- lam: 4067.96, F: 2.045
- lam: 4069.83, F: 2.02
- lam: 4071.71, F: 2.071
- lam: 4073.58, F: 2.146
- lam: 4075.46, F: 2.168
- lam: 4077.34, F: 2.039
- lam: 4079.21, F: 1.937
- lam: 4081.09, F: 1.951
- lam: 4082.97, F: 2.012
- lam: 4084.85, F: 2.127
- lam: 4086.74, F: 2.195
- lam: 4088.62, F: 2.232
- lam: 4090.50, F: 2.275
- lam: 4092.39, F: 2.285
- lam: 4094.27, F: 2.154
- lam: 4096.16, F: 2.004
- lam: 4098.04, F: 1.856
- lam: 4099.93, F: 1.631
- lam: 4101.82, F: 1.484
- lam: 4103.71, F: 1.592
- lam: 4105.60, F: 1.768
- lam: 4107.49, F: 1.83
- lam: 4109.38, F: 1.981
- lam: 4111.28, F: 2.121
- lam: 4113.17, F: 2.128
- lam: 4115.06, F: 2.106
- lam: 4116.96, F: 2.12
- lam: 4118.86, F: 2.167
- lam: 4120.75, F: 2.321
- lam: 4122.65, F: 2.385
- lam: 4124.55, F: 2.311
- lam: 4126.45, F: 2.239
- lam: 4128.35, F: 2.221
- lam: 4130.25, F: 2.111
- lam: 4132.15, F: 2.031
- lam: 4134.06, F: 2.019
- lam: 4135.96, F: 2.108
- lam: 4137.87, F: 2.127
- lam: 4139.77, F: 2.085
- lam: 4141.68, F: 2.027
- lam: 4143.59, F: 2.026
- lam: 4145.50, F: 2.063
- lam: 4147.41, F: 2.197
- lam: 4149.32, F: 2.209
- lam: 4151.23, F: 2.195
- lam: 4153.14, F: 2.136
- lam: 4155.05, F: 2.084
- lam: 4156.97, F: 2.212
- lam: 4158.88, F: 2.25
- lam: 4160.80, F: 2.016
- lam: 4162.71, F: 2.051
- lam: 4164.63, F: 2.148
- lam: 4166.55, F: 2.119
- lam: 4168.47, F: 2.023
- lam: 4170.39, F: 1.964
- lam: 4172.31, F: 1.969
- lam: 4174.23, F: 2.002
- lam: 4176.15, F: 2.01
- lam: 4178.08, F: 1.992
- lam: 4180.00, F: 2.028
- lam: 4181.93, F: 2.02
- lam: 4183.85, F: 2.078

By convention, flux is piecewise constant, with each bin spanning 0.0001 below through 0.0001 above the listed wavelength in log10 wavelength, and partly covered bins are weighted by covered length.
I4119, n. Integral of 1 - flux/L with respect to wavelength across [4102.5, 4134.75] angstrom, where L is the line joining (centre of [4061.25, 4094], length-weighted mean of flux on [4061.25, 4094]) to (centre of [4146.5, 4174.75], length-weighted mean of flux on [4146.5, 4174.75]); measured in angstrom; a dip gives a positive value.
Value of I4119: 0.30 angstrom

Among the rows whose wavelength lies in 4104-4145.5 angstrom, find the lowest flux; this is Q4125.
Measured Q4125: 1.768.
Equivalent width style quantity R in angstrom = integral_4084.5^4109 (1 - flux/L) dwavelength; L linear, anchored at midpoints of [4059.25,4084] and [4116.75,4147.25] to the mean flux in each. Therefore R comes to 1.57 angstrom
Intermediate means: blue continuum 2.04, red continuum 2.15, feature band 1.95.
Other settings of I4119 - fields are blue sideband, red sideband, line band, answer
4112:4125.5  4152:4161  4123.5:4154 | 0.7 angstrom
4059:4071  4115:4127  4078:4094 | -0.1 angstrom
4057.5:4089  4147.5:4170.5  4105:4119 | 0.4 angstrom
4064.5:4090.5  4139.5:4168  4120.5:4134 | -0.7 angstrom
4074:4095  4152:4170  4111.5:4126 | -0.7 angstrom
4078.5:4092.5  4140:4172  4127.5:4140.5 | 0.1 angstrom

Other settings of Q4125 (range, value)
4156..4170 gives 2.016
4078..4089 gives 1.937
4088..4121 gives 1.484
